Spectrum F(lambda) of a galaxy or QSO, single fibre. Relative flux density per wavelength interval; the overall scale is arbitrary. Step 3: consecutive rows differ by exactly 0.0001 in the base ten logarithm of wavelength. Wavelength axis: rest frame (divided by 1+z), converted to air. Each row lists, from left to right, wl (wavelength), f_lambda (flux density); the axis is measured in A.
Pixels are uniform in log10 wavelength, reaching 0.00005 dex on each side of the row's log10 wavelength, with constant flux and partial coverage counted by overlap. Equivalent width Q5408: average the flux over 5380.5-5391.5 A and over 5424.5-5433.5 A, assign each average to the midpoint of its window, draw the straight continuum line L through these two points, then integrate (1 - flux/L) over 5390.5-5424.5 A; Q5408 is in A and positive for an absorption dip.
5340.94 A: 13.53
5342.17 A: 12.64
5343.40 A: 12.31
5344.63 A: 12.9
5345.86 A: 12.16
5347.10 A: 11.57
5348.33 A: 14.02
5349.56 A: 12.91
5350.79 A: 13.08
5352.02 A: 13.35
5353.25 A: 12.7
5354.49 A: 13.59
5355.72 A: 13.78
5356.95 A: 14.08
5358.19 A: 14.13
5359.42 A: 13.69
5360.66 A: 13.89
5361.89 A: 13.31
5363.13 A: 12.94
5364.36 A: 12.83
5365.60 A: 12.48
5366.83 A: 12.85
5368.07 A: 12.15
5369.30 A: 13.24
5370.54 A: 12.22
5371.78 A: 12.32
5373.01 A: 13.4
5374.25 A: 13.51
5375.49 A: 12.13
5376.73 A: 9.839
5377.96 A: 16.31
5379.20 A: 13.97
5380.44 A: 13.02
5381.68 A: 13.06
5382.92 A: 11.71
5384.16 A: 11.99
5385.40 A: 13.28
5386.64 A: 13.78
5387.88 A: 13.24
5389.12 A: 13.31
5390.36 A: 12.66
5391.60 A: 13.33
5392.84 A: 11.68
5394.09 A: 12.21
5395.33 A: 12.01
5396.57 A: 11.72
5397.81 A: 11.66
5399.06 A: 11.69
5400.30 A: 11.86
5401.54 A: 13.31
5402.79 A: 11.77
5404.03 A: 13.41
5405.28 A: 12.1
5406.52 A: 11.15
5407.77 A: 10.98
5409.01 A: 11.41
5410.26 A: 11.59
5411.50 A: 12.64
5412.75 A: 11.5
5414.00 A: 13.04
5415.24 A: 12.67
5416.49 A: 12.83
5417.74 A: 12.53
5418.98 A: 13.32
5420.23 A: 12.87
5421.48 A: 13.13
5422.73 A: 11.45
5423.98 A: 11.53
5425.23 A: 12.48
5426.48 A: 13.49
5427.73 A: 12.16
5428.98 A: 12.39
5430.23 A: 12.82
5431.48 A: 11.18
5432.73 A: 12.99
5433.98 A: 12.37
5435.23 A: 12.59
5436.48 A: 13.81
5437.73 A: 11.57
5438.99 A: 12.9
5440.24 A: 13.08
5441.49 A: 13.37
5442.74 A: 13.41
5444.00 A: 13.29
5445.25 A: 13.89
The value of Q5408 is 1.3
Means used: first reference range 12.9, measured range 12.2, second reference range 12.5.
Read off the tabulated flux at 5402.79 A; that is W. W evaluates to 11.77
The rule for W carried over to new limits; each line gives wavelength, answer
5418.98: 13.32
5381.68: 13.06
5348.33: 14.02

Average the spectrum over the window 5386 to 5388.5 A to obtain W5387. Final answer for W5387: 13.5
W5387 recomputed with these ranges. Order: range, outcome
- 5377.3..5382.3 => 14.1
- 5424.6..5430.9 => 12.7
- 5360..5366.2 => 13.1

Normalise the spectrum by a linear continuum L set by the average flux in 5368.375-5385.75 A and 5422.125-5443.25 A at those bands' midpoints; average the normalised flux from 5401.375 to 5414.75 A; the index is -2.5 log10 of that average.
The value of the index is 0.06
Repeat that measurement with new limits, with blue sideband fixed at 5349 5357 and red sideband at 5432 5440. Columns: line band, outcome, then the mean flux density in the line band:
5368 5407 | 0.04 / 12.6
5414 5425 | 0.02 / 12.6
